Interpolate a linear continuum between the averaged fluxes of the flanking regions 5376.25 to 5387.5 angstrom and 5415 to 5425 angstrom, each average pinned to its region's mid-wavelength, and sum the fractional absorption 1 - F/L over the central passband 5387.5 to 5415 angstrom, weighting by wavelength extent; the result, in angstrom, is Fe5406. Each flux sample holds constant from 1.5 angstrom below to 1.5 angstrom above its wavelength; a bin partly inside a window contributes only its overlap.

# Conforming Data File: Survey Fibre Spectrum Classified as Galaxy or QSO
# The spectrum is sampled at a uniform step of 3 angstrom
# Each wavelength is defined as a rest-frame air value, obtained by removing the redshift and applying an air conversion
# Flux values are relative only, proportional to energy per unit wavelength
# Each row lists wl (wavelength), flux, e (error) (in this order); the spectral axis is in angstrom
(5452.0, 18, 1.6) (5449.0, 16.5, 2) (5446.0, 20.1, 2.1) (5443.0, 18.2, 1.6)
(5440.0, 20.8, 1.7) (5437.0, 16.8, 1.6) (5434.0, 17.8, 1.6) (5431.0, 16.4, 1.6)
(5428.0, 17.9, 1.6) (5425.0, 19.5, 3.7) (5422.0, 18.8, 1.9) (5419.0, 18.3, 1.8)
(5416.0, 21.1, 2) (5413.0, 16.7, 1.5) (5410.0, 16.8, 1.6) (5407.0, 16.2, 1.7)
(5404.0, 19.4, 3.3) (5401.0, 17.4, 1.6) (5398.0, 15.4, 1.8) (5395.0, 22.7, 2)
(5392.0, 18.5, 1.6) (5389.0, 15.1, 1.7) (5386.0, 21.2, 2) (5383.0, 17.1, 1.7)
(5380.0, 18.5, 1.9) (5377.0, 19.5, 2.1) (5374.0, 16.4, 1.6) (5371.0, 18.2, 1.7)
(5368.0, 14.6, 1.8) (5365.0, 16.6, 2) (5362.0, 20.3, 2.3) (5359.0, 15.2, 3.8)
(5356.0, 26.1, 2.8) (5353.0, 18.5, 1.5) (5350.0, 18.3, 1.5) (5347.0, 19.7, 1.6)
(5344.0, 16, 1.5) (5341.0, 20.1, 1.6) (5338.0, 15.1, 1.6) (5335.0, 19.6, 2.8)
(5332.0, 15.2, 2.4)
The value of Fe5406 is 2.2 angstrom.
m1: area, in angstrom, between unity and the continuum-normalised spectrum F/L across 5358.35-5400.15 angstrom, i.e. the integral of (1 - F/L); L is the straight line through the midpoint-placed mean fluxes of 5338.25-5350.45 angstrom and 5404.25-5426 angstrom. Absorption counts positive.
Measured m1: 0.8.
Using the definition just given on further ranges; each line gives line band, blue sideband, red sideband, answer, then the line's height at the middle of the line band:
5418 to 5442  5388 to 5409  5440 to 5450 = 0.21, 18.5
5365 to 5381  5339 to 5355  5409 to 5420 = 1.02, 18.5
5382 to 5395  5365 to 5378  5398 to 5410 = -1.06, 17.2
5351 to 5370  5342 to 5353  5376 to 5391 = -0.36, 18.2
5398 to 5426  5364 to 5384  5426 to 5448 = -0.28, 17.9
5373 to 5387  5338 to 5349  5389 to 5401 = -0.26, 18.2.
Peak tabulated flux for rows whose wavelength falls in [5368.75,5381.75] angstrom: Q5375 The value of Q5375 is 19.5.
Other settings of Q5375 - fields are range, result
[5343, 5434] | 26.1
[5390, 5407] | 22.7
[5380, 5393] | 21.2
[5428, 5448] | 20.8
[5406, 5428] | 21.1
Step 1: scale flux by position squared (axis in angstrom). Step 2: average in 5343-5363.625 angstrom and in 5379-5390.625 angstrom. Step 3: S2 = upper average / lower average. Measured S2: 0.95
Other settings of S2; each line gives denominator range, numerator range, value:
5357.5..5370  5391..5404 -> 1.13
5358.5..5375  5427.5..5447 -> 1.10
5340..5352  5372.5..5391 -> 0.99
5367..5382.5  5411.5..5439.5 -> 1.06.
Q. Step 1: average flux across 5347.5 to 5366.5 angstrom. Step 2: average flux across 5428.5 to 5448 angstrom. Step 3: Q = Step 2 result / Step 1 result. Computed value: 1.0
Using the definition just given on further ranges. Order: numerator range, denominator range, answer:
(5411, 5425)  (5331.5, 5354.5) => 1.05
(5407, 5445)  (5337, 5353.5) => 1.01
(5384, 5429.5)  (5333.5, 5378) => 1.00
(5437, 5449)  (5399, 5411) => 1.09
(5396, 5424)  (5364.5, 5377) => 1.07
